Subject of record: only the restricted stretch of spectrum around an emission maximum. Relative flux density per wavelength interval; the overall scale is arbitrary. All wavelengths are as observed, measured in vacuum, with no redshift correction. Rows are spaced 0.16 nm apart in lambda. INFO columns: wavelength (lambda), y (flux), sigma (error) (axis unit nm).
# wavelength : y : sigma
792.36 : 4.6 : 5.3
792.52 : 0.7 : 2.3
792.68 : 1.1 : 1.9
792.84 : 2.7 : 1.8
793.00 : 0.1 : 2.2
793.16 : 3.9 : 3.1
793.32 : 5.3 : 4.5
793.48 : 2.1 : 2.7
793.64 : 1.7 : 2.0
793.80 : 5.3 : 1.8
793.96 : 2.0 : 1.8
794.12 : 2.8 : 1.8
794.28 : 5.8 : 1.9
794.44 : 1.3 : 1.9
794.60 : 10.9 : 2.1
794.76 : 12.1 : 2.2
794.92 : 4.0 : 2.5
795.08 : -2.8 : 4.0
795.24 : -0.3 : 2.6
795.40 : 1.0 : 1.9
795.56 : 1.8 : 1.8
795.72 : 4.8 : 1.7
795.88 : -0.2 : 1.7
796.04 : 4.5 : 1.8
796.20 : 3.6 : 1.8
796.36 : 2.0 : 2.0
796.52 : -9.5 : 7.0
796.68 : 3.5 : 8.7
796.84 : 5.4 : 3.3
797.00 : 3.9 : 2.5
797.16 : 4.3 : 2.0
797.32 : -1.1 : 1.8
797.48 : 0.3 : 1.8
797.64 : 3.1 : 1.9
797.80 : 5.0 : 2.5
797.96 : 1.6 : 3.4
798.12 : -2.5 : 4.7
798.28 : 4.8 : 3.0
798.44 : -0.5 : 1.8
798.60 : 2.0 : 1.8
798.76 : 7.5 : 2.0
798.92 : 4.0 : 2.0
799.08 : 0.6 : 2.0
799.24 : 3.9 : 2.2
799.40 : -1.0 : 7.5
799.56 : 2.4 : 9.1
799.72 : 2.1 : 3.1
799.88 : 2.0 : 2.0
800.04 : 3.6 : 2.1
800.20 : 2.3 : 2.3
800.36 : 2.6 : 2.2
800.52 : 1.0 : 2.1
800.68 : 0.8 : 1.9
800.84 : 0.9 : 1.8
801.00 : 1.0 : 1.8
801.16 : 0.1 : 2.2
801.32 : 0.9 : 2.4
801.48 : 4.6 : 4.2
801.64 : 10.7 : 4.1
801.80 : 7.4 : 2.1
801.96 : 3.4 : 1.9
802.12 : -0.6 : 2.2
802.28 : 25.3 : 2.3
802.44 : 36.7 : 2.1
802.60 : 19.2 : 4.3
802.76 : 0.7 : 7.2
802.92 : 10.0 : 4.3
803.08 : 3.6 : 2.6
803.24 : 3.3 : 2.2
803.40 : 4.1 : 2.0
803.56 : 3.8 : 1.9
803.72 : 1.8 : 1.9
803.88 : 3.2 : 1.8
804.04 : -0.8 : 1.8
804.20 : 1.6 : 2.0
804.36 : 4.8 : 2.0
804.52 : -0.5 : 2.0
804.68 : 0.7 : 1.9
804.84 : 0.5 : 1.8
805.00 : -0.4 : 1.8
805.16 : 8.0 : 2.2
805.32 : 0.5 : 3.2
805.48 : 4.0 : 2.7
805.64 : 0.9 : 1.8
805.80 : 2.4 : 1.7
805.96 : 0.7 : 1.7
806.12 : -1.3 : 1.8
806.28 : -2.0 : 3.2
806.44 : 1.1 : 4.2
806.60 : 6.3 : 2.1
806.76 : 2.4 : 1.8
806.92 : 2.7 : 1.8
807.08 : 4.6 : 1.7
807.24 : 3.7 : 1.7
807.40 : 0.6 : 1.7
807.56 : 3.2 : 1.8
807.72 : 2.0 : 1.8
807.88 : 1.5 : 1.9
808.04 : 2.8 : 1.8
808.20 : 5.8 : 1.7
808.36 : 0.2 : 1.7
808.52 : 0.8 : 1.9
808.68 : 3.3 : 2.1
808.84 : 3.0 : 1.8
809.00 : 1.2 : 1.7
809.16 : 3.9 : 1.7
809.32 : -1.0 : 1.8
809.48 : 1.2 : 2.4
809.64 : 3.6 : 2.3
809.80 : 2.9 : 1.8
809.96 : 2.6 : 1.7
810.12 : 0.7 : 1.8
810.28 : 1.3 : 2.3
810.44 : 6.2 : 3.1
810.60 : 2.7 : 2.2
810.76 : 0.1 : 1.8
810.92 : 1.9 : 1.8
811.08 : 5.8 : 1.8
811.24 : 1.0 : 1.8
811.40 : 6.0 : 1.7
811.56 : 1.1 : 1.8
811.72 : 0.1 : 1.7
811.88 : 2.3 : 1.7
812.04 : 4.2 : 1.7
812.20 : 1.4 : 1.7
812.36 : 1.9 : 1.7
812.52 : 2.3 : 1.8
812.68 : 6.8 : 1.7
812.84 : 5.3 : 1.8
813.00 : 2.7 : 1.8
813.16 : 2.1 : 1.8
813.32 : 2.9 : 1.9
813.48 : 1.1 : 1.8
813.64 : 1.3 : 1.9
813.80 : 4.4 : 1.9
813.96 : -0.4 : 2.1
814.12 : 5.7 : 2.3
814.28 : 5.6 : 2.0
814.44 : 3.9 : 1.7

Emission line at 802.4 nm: [O III]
